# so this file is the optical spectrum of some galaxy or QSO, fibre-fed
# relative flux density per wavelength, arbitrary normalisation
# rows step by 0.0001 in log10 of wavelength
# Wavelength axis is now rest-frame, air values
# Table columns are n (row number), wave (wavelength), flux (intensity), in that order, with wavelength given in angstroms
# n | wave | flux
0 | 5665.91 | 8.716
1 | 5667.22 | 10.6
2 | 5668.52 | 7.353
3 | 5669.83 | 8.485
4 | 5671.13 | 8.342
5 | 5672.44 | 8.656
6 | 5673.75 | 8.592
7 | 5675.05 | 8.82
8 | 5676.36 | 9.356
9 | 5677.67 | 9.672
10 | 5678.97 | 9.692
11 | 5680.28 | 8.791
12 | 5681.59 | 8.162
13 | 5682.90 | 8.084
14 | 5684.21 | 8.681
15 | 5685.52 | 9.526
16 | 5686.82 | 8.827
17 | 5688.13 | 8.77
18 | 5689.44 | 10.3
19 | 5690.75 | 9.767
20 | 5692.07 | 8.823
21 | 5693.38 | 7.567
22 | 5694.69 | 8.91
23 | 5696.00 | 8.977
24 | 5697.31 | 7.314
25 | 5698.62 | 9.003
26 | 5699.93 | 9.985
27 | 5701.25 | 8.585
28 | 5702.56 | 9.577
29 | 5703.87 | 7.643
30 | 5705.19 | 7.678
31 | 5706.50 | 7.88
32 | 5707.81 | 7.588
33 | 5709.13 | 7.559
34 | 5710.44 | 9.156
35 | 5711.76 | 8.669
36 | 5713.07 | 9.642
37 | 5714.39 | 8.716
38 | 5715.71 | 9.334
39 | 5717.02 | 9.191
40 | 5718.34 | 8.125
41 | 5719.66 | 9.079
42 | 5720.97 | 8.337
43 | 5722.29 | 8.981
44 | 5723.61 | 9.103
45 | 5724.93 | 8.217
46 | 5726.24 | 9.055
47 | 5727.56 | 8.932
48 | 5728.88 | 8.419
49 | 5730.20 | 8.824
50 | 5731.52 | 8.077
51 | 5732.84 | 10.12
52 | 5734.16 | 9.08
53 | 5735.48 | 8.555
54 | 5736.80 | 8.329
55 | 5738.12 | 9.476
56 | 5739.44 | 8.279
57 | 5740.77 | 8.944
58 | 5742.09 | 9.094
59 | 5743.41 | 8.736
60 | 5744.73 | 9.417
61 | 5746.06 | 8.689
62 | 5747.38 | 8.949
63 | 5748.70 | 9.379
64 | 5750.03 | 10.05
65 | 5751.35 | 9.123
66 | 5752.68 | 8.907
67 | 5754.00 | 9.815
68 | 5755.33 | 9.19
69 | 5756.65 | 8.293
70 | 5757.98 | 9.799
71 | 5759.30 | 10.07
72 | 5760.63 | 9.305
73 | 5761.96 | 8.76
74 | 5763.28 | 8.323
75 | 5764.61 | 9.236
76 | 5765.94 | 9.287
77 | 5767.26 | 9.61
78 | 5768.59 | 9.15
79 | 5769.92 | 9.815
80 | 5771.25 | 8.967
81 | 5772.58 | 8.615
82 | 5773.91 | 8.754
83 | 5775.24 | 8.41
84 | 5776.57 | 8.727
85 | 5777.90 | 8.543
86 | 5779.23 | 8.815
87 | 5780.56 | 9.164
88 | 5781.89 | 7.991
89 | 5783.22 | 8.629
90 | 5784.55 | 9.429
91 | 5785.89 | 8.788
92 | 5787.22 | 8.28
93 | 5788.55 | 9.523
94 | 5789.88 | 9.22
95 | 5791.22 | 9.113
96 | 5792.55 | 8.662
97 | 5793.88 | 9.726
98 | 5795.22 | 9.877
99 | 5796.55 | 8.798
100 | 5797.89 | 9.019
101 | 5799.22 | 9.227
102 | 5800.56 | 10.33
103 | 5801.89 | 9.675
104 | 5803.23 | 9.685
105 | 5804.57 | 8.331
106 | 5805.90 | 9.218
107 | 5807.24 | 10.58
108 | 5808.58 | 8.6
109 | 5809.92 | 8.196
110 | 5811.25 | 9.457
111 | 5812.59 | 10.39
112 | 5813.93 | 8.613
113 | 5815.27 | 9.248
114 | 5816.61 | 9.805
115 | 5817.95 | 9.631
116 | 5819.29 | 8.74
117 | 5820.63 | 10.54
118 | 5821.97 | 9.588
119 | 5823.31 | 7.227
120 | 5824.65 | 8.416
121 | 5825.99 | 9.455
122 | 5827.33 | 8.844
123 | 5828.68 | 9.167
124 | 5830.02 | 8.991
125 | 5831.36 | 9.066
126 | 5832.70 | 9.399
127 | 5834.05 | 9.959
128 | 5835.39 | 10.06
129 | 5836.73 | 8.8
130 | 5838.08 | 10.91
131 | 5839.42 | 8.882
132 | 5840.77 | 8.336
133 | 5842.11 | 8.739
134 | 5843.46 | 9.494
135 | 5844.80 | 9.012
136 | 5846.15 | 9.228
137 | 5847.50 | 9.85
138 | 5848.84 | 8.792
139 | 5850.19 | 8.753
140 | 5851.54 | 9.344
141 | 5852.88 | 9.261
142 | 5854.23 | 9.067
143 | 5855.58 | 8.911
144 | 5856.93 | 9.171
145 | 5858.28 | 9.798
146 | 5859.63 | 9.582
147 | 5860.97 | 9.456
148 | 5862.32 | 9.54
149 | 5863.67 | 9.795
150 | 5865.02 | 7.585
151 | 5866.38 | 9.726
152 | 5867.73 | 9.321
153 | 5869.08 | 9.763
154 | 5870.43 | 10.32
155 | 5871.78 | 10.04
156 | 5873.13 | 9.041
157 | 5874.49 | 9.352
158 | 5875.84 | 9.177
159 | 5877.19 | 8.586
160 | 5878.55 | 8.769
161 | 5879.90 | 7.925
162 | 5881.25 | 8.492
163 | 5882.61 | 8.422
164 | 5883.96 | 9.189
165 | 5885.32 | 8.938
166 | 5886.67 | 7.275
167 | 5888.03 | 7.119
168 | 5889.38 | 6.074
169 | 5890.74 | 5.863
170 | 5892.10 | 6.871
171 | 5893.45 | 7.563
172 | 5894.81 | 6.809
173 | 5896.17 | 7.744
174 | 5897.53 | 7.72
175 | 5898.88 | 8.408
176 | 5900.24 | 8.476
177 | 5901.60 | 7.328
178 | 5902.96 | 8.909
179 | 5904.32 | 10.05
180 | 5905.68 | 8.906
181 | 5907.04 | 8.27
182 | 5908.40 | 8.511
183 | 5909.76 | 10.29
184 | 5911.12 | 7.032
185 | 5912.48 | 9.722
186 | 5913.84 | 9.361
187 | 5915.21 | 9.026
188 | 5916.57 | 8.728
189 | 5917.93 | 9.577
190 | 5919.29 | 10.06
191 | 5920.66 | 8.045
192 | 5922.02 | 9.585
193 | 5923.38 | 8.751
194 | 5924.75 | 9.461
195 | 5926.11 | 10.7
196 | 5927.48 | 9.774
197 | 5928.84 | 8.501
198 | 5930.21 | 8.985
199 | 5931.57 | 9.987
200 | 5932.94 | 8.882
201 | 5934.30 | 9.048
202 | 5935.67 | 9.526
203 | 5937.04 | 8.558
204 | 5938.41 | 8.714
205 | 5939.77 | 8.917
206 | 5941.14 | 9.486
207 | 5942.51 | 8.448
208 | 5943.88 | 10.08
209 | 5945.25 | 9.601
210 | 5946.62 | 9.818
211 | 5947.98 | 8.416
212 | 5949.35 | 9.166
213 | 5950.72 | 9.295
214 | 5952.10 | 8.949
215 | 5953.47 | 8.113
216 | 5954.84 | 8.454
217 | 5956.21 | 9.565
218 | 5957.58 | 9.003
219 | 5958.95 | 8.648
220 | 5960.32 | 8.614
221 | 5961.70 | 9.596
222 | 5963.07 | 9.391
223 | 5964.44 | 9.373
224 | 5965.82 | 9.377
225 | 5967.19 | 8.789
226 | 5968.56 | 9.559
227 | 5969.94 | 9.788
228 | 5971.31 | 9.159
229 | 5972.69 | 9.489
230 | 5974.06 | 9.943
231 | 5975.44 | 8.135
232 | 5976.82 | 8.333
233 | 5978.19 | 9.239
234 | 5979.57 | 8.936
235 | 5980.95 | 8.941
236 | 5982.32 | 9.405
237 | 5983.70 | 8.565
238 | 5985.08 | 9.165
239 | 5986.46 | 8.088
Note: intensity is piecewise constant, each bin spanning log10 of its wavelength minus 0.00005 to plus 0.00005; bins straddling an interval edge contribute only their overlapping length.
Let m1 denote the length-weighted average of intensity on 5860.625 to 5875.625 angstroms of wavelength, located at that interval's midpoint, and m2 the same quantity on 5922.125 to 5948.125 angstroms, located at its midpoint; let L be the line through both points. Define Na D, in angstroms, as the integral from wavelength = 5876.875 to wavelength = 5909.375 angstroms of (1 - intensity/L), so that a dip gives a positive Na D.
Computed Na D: 4.68 angstroms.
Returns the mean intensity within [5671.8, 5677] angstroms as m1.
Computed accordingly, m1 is 8.85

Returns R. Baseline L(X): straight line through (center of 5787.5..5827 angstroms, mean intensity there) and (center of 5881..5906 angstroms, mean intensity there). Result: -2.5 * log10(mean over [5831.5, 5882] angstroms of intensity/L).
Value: -0.10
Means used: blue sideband 9.26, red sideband 7.88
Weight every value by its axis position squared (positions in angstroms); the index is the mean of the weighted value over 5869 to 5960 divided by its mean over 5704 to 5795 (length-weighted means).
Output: 1.0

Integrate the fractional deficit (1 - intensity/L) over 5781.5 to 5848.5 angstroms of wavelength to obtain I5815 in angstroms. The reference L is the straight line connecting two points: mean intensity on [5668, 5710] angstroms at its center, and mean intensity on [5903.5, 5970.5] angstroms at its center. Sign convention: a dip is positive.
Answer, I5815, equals -2.31 angstroms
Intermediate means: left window 8.66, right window 9.15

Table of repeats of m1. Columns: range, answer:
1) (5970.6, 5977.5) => 9.01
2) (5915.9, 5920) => 9.45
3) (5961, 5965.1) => 9.45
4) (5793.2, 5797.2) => 9.47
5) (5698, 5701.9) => 9.18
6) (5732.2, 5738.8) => 9.11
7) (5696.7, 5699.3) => 8.21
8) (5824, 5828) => 8.91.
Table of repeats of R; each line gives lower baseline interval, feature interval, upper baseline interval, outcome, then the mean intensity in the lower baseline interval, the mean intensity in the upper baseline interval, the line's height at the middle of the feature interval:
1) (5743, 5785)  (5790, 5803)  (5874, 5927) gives -0.054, 9.06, 8.49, 8.93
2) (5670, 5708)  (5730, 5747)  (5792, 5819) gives 0.013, 8.76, 9.35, 9.01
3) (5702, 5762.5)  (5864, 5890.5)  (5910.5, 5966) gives 0.049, 8.87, 9.13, 9.05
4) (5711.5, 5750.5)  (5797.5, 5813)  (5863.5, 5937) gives -0.066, 8.92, 8.72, 8.83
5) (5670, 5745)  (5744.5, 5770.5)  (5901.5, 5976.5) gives -0.047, 8.79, 9.13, 8.86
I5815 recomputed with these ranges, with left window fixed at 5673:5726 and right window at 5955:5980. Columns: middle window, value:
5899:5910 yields 0.4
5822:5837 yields -0.2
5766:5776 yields -0.2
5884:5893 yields 1.8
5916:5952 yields -0.5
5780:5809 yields -0.9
